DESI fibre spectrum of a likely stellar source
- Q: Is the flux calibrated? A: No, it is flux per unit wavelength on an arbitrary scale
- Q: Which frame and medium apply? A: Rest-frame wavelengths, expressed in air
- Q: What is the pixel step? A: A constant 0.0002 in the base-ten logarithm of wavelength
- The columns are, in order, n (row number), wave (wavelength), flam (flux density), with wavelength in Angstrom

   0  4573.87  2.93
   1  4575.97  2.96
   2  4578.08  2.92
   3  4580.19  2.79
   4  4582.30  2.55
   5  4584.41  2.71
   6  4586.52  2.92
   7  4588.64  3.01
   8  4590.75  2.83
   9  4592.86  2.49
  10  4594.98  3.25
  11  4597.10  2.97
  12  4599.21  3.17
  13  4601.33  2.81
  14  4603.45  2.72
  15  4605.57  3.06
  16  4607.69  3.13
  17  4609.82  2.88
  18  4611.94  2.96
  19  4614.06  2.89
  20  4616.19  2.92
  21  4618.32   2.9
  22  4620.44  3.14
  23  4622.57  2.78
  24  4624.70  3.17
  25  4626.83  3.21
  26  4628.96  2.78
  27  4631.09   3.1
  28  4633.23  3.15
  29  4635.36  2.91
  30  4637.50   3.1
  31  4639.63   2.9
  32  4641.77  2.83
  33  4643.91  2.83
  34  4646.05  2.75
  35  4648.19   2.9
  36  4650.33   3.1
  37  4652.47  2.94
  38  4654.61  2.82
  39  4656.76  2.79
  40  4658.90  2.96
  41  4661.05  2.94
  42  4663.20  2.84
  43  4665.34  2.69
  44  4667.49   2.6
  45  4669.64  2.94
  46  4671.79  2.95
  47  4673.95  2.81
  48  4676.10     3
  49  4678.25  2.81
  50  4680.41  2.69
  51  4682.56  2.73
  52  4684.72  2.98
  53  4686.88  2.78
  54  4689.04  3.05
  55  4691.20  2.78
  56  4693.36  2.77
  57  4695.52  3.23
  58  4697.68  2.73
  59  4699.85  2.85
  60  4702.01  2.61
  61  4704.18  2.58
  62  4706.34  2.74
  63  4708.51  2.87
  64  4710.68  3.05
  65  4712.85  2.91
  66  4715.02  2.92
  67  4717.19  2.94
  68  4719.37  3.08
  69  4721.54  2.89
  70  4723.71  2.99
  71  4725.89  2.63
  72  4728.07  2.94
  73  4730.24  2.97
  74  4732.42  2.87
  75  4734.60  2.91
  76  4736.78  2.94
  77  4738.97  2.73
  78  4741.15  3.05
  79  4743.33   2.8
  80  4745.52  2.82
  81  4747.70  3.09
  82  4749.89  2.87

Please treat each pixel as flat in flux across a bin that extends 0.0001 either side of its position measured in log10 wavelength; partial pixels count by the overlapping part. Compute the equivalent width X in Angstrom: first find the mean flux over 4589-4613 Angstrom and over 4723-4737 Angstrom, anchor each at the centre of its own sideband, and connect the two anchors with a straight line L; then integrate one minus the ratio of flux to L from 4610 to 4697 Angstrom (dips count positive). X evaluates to 0.2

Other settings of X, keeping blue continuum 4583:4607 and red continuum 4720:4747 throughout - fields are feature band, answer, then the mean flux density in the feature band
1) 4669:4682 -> 0.2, 2.86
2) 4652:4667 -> 0.3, 2.84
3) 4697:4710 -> 0.7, 2.74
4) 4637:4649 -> 0.1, 2.87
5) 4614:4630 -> -0.4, 2.98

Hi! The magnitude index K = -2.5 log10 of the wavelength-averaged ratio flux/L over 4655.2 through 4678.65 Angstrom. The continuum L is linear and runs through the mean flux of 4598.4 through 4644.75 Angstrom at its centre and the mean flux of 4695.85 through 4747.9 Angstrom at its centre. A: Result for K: 0.03 mag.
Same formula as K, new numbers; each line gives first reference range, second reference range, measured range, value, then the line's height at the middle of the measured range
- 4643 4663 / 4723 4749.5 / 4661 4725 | 0.013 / 2.89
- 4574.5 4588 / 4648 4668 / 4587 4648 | -0.041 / 2.84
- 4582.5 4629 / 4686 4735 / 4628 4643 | -0.017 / 2.92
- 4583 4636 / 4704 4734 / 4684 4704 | 0.022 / 2.91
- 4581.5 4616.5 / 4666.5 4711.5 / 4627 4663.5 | -0.023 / 2.87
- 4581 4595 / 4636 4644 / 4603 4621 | -0.040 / 2.85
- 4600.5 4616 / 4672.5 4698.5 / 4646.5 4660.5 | -0.008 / 2.89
